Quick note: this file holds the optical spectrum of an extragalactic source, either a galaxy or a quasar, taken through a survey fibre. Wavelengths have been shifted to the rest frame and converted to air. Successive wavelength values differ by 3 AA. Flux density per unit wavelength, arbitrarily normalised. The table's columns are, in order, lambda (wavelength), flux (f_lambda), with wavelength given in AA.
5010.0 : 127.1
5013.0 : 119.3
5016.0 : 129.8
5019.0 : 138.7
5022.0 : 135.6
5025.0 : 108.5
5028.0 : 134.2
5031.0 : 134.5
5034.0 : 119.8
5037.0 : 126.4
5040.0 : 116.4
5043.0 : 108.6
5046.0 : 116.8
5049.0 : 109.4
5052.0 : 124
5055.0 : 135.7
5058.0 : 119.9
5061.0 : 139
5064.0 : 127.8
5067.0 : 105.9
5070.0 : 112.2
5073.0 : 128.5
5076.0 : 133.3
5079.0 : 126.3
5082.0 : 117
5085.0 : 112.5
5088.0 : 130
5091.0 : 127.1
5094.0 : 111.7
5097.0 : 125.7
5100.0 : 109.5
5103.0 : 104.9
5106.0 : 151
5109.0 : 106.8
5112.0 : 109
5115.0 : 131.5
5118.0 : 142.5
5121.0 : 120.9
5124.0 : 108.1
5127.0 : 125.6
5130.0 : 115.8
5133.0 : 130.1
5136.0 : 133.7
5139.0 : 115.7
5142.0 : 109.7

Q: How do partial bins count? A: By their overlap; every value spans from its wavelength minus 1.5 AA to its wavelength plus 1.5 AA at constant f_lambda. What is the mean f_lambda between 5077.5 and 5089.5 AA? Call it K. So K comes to 121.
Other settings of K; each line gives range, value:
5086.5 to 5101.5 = 121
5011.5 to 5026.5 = 126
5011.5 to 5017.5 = 125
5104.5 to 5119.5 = 128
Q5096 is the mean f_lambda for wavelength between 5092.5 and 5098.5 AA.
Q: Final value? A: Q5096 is 119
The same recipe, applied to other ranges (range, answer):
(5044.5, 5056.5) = 121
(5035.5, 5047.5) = 117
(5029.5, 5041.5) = 124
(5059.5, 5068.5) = 124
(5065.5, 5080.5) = 121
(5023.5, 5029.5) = 121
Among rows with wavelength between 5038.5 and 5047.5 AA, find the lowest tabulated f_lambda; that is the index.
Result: 108.6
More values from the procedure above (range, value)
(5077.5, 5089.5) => 112.5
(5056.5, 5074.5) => 105.9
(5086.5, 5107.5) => 104.9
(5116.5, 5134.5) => 108.1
